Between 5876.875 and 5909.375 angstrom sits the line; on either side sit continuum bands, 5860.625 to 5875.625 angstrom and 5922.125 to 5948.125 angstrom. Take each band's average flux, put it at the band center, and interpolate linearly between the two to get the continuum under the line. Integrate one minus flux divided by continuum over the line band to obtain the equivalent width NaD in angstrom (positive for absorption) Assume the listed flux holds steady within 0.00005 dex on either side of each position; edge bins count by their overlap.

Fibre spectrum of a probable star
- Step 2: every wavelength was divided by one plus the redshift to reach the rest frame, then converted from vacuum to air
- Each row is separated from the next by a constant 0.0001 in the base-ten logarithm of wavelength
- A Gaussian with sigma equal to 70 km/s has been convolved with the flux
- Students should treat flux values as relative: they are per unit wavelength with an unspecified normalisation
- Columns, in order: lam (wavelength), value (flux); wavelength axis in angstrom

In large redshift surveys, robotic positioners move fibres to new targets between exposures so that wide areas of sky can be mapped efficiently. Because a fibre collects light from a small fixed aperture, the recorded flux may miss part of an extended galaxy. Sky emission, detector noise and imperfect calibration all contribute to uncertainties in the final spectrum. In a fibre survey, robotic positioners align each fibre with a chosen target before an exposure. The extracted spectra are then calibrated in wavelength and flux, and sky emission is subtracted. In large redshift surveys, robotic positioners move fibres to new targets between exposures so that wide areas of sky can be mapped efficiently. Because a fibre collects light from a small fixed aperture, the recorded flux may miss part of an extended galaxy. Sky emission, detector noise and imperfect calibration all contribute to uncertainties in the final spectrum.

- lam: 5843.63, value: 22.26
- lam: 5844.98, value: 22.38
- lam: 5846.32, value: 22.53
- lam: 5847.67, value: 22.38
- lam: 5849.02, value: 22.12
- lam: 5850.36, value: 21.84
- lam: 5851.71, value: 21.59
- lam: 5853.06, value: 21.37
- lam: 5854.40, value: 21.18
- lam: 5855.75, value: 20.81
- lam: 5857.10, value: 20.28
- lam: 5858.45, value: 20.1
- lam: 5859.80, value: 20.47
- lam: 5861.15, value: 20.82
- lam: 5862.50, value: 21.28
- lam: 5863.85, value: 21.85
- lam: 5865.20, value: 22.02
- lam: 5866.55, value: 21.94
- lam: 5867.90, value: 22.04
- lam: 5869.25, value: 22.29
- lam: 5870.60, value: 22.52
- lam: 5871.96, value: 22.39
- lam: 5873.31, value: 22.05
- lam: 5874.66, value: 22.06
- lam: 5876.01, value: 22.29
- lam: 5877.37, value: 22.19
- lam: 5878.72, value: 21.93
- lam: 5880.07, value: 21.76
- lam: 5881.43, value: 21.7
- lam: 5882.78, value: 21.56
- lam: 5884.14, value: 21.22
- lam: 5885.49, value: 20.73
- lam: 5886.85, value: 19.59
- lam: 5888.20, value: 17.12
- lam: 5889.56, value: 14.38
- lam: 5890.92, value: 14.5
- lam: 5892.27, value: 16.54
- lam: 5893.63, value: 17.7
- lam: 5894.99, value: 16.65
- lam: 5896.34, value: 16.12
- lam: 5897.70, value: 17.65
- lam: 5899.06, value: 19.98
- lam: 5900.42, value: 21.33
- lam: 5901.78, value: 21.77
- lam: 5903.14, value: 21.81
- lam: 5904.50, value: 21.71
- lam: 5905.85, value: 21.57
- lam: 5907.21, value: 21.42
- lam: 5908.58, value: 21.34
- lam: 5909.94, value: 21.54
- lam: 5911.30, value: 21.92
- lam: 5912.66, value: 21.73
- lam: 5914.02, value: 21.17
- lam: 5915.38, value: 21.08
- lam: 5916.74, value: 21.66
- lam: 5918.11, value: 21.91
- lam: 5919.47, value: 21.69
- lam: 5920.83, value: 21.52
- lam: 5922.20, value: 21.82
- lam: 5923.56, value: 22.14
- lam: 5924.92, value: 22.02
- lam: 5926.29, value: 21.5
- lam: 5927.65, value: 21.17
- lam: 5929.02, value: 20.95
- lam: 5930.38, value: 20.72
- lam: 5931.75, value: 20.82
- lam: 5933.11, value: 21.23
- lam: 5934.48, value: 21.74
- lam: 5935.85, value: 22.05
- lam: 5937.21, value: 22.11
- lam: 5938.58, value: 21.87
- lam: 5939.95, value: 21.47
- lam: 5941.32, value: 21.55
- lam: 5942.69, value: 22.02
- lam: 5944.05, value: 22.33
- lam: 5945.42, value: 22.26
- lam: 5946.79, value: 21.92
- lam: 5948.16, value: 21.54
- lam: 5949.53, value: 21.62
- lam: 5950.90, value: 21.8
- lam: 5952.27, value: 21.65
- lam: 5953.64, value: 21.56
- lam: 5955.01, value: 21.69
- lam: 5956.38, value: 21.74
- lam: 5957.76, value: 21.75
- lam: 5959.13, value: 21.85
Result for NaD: 3.2 angstrom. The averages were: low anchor 22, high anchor 21.7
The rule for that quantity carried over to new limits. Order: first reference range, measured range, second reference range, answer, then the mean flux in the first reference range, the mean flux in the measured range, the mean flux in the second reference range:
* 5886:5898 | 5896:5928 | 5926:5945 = -3.9 angstrom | 16.7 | 21.2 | 21.6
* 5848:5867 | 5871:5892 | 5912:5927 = 1.1 angstrom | 21.3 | 20.3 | 21.7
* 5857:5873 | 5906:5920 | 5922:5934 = -0.1 angstrom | 21.6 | 21.5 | 21.4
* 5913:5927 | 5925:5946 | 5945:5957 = 0.1 angstrom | 21.7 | 21.6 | 21.7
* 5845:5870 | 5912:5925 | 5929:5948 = 0.0 angstrom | 21.5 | 21.7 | 21.7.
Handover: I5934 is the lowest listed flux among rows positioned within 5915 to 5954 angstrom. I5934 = 20.72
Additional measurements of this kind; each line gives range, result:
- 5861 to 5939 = 14.38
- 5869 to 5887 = 19.59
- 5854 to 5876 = 20.1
